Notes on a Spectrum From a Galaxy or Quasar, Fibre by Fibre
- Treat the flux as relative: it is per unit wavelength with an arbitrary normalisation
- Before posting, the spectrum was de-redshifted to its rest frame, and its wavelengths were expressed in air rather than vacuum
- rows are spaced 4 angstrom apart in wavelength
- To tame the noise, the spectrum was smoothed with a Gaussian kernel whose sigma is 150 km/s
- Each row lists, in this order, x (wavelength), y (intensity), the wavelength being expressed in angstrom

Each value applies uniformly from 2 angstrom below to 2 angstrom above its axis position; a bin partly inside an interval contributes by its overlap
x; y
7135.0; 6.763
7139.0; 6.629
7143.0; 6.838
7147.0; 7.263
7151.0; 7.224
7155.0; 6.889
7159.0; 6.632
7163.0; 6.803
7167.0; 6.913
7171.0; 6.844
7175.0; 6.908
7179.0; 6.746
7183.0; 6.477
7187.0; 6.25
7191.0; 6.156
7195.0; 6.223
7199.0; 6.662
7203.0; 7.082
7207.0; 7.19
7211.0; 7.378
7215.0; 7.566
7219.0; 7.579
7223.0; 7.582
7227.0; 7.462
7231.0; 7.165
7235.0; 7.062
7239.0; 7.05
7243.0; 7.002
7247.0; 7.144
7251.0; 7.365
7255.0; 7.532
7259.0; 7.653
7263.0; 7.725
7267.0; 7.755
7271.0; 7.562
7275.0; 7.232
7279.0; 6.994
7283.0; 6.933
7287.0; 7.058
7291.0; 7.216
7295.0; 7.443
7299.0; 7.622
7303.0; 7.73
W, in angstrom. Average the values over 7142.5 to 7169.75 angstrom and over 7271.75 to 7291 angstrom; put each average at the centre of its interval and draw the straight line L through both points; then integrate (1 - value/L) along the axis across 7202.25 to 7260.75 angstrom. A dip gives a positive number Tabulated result -2.4 angstrom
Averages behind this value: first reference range 6.94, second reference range 7.1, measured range 7.32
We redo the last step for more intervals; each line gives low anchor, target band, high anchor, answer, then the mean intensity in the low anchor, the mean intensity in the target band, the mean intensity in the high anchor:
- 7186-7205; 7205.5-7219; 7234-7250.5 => -1.4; 6.49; 7.41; 7.09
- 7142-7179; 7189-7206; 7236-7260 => 1.2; 6.92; 6.57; 7.27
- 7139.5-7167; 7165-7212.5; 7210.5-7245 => 2.5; 6.92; 6.73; 7.31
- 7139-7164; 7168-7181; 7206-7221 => 0.5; 6.92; 6.84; 7.44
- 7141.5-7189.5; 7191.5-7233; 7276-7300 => -1.2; 6.81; 7.15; 7.19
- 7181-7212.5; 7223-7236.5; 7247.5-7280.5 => -0.4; 6.67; 7.29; 7.47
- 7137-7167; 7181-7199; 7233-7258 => 1.8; 6.9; 6.32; 7.21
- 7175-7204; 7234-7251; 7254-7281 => 0.2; 6.52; 7.1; 7.49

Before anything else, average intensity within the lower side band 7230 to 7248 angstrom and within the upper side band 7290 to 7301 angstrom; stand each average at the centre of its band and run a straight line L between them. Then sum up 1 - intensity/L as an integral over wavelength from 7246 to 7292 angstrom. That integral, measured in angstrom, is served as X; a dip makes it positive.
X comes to -0.53 angstrom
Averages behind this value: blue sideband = 7.08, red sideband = 7.45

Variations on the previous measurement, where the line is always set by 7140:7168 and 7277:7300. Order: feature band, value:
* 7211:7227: -1.1 angstrom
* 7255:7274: -1.3 angstrom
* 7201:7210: -0.2 angstrom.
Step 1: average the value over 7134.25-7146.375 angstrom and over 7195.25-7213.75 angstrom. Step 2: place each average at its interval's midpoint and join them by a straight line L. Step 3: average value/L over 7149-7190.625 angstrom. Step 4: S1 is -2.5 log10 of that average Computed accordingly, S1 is 0.024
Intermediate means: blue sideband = 6.8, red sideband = 7.02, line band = 6.74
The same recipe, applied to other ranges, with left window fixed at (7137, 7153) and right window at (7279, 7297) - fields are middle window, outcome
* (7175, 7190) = 0.08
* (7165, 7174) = 0.02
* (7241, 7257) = -0.02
